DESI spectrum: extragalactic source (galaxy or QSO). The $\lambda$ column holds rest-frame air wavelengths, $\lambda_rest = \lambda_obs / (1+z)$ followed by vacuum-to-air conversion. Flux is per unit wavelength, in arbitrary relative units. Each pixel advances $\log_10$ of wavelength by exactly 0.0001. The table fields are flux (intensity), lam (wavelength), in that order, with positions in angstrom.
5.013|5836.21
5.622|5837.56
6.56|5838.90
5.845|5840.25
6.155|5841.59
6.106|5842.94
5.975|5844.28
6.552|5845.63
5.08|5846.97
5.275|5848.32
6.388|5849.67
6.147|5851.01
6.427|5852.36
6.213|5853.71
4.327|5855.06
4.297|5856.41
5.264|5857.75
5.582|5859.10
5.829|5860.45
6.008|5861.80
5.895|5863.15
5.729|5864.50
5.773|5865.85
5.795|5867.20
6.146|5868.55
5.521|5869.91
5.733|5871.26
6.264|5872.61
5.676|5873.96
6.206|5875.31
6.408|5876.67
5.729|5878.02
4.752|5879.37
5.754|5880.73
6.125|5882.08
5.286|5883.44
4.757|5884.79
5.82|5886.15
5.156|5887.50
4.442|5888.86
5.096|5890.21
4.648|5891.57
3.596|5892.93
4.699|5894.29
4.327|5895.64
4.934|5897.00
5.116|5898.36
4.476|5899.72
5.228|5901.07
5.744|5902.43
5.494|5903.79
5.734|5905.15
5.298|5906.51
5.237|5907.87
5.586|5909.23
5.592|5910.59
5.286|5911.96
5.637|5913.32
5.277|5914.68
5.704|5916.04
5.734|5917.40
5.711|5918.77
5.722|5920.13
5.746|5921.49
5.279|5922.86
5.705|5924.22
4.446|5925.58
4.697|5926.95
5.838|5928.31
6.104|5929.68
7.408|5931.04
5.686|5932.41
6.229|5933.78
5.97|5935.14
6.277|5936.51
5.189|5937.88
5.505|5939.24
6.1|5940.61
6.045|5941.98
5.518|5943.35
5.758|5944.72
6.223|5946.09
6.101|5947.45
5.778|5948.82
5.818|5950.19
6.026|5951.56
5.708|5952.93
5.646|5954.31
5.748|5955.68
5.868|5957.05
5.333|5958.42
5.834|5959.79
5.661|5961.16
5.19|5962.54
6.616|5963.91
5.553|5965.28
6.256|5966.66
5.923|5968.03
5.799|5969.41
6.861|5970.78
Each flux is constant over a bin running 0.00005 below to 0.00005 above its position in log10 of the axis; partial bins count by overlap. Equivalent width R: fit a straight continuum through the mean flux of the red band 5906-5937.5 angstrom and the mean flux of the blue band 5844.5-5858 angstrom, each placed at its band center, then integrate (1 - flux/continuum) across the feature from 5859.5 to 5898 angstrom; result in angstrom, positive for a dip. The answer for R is 1.4 angstrom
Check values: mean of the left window 5.62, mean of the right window 5.66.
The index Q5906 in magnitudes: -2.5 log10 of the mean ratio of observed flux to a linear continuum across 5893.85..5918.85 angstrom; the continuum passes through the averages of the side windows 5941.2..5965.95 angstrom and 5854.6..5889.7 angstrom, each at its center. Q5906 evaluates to 0.07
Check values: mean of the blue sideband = 5.56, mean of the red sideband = 5.8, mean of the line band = 5.3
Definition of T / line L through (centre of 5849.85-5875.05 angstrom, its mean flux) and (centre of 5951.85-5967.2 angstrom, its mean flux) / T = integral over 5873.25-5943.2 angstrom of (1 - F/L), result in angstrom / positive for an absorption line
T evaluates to 3.5 angstrom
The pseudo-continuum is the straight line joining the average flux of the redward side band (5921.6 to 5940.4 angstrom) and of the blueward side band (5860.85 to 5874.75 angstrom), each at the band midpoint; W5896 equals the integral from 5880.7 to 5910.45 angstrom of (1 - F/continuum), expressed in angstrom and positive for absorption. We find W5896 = 3.5 angstrom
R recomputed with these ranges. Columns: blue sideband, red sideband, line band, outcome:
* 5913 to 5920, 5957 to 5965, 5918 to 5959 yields -0.7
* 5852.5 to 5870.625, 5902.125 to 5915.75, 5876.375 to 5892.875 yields 0.9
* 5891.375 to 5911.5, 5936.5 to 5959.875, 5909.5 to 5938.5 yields -1.4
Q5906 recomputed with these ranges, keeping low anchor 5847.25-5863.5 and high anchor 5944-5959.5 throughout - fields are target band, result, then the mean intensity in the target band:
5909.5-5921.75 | 0.03 mag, 5.59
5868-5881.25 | -0.03 mag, 5.81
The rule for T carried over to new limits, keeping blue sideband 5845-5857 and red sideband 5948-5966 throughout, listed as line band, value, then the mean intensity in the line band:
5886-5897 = 1.9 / 4.68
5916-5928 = 0.6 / 5.41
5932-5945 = -0.2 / 5.83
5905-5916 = 0.5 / 5.46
